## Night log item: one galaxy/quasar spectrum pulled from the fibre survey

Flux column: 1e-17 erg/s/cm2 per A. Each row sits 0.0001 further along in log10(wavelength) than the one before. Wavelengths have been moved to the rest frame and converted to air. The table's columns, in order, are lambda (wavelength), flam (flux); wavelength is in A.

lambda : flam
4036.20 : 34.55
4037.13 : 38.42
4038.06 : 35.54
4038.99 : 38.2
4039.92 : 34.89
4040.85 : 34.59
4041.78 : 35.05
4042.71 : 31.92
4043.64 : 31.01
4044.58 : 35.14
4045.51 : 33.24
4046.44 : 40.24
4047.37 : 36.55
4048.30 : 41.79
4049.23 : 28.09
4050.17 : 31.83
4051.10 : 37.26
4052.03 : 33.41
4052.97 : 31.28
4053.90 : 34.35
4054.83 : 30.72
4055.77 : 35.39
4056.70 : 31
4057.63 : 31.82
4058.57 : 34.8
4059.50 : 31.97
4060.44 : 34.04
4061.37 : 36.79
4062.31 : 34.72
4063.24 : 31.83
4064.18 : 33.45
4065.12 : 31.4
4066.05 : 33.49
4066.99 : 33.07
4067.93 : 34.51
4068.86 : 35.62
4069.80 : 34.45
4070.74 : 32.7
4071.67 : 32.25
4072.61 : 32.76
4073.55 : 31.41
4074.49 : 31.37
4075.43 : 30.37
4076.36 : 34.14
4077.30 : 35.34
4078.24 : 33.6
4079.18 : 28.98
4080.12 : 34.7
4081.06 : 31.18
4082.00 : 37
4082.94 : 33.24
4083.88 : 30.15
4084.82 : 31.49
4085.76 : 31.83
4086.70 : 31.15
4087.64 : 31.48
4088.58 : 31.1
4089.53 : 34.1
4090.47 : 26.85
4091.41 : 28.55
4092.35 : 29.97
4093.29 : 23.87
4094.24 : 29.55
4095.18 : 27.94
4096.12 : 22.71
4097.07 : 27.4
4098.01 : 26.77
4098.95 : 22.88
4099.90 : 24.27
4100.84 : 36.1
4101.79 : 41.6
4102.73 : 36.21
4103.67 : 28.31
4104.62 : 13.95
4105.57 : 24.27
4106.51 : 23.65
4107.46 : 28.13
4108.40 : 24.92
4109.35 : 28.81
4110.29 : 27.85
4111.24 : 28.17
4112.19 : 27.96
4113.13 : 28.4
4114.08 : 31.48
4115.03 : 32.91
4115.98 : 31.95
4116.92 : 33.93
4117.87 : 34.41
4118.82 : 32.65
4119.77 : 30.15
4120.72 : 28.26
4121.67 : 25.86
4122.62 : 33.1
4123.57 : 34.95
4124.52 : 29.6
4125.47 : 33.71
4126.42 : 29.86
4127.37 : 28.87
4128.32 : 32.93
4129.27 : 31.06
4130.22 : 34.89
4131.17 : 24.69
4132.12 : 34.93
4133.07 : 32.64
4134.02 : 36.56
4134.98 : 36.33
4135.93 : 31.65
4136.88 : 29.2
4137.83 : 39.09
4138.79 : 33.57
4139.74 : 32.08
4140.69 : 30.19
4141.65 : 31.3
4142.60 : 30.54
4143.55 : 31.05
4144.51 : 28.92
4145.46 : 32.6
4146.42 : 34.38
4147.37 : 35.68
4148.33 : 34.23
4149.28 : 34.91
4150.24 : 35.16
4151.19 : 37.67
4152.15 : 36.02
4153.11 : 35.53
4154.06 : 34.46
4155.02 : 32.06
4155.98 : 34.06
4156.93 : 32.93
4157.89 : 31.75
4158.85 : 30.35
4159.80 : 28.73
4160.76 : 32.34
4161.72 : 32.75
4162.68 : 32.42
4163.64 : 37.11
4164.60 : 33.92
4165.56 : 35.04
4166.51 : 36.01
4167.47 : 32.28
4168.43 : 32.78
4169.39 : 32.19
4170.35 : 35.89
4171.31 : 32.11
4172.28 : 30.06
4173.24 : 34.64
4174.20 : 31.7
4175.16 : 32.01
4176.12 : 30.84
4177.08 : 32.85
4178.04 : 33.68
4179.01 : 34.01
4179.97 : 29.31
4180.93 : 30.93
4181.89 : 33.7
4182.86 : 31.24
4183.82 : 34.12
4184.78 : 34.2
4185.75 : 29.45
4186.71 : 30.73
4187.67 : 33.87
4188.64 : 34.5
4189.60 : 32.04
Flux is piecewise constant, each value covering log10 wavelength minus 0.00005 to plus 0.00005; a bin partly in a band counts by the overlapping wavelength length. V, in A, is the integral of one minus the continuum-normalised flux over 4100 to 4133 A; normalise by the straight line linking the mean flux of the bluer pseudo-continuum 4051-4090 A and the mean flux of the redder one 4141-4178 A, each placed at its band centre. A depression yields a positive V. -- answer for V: 2.8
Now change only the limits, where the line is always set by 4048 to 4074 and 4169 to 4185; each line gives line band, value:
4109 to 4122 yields 1.1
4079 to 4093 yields 0.8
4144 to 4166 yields -0.6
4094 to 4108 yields 2.3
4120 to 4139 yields 0.5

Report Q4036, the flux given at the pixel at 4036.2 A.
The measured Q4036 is 34.55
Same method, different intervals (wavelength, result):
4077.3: 35.34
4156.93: 32.93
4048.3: 41.79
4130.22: 34.89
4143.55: 31.05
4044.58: 35.14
